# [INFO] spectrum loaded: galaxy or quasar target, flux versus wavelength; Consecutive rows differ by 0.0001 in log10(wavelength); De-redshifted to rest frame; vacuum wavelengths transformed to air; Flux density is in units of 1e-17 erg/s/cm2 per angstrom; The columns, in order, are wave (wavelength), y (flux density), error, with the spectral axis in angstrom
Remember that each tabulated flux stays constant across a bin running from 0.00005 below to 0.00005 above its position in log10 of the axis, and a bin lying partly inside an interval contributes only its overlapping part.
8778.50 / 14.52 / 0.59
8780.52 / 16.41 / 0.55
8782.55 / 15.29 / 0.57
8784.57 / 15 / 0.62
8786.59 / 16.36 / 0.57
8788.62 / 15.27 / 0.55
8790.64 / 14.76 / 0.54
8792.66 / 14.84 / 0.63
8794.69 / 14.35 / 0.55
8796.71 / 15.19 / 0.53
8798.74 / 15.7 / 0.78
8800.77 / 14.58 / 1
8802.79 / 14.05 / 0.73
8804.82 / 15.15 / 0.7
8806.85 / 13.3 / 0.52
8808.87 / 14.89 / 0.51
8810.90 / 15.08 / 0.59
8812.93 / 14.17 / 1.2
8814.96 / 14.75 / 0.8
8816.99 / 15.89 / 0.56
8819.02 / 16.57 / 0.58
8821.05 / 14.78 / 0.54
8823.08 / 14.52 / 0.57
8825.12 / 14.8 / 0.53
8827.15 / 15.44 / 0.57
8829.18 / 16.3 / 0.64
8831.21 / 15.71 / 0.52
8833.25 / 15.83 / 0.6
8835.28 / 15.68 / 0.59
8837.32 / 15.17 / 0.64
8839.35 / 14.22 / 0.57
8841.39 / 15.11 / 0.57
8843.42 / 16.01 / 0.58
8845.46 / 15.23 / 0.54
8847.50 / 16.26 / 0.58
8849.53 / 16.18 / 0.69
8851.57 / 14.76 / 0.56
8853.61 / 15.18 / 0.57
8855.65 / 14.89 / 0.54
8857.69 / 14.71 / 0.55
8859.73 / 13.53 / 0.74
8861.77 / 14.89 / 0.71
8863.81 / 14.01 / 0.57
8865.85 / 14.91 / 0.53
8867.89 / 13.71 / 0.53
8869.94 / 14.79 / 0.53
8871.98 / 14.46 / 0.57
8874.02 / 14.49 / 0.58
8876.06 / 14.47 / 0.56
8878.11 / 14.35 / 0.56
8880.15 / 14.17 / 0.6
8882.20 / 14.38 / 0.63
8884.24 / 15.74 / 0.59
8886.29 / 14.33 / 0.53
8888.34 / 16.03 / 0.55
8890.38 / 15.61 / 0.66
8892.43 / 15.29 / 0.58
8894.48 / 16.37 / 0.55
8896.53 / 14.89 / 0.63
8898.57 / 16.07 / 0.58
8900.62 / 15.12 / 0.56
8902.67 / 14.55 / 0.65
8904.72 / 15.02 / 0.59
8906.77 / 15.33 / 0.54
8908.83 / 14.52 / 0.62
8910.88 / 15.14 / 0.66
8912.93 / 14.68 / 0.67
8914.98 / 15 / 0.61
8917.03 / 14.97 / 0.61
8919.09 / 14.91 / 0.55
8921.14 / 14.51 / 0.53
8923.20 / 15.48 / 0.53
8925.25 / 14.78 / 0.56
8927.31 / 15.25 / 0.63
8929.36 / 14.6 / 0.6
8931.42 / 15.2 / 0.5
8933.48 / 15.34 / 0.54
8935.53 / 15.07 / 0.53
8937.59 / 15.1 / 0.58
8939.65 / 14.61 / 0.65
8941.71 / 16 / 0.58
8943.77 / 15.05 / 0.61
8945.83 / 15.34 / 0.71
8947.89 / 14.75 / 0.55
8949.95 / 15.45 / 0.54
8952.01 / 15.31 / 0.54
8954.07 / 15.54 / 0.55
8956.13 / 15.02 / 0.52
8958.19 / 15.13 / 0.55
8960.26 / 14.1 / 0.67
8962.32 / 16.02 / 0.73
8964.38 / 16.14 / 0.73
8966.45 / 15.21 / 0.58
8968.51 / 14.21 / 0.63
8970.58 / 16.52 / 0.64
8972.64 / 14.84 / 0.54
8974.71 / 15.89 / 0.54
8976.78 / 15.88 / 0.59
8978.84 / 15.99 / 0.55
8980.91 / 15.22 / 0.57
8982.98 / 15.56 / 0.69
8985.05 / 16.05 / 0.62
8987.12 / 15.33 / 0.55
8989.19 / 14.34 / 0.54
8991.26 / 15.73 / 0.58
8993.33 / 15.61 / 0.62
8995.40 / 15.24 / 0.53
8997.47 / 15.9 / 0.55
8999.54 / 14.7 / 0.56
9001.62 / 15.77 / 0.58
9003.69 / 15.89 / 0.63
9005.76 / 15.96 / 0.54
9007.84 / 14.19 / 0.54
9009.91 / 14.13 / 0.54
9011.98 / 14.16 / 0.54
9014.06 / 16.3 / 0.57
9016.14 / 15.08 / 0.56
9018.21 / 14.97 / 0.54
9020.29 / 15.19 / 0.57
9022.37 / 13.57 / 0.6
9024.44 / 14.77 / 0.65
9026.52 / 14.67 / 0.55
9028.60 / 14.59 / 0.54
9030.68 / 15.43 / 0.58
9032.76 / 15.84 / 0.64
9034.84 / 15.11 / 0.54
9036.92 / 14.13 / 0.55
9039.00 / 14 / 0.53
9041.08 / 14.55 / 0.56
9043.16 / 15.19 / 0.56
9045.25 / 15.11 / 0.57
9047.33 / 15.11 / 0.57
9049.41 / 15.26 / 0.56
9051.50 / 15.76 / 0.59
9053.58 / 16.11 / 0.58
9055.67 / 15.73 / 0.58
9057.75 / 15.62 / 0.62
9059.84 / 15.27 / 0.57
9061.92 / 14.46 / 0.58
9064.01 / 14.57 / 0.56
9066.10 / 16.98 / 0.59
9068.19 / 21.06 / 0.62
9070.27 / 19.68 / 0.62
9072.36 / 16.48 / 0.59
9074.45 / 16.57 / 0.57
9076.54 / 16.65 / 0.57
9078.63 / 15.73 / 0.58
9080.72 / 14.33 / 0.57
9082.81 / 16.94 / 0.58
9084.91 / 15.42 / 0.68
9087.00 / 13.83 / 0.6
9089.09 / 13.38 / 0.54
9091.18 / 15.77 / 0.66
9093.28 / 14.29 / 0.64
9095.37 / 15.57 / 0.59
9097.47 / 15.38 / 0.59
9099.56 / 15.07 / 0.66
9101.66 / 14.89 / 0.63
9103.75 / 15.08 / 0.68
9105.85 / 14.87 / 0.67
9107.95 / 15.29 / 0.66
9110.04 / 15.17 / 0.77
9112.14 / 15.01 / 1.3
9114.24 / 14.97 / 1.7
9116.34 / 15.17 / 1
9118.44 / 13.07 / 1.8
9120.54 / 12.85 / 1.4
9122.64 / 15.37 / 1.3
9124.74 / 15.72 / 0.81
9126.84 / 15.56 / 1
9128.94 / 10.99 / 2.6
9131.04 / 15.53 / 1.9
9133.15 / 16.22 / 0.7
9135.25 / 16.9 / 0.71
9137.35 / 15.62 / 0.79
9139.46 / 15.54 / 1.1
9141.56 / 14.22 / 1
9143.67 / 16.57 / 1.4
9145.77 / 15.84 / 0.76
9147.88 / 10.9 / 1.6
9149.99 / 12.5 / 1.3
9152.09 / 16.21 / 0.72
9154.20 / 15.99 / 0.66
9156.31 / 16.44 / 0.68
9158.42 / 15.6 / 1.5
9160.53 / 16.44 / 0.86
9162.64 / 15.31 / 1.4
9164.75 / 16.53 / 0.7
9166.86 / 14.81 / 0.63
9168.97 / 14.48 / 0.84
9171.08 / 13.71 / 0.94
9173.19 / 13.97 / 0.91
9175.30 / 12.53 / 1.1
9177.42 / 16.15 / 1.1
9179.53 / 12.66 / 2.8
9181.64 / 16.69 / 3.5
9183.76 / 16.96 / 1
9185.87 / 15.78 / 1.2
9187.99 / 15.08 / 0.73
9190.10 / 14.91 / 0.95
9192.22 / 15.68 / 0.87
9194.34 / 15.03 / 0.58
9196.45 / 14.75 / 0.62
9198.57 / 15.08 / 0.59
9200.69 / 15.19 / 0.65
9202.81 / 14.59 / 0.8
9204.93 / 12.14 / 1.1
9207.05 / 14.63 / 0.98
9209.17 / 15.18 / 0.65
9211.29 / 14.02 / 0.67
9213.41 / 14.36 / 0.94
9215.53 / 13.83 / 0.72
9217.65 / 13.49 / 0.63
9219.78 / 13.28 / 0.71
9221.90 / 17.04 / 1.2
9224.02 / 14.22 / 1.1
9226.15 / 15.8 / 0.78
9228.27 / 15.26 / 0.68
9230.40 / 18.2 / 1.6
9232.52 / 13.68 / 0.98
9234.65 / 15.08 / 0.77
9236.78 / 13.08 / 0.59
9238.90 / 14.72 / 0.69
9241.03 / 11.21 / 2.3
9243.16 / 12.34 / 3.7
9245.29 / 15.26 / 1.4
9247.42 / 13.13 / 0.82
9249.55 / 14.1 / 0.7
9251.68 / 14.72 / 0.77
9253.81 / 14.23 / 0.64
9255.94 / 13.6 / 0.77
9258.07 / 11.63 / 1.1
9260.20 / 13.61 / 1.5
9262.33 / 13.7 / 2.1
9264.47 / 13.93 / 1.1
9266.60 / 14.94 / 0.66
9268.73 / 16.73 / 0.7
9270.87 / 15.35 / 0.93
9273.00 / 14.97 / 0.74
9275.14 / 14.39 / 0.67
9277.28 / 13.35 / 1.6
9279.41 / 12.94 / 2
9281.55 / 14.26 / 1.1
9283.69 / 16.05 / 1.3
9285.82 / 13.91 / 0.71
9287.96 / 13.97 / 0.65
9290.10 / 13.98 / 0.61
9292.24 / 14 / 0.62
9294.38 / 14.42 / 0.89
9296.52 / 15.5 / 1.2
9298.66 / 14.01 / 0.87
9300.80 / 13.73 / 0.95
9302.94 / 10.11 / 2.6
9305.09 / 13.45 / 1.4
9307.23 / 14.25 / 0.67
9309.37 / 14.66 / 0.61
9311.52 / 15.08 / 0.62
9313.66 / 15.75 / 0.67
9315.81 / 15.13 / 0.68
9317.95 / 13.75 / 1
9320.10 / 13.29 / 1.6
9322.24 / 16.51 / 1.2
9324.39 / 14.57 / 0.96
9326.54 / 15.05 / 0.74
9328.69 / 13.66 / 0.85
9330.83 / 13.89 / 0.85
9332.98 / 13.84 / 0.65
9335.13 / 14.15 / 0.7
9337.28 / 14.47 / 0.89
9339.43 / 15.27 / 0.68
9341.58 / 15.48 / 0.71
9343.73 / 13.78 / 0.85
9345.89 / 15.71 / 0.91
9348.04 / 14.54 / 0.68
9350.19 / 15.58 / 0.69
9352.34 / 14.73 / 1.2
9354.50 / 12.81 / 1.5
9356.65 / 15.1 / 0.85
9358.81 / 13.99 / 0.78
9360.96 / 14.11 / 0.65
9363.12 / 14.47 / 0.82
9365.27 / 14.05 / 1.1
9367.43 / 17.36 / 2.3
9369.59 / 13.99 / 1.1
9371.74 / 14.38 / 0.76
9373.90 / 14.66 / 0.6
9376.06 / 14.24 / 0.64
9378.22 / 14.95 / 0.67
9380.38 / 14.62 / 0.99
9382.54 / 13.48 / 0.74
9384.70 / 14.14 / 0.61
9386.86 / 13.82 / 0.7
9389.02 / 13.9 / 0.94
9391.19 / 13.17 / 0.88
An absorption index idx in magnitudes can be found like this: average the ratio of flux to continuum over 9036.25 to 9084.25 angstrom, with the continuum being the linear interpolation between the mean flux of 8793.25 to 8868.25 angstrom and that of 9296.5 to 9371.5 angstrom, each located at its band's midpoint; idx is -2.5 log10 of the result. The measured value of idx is -0.081 mag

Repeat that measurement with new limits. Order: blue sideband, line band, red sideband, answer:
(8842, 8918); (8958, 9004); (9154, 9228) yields -0.03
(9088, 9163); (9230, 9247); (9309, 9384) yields 0.06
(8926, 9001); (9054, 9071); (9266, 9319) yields -0.11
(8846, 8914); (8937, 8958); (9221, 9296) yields -0.03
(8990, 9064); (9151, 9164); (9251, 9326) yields -0.09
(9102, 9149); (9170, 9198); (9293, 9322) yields -0.02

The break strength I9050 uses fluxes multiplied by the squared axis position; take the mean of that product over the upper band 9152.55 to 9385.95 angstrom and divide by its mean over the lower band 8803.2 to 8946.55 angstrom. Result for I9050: 1.05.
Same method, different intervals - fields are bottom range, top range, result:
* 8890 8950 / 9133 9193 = 1.06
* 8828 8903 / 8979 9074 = 1.06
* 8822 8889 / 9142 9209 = 1.07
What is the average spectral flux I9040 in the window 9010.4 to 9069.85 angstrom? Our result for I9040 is 15.3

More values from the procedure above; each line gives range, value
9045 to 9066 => 15.4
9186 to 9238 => 14.8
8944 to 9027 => 15.2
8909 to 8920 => 14.9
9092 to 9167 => 15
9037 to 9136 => 15.4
